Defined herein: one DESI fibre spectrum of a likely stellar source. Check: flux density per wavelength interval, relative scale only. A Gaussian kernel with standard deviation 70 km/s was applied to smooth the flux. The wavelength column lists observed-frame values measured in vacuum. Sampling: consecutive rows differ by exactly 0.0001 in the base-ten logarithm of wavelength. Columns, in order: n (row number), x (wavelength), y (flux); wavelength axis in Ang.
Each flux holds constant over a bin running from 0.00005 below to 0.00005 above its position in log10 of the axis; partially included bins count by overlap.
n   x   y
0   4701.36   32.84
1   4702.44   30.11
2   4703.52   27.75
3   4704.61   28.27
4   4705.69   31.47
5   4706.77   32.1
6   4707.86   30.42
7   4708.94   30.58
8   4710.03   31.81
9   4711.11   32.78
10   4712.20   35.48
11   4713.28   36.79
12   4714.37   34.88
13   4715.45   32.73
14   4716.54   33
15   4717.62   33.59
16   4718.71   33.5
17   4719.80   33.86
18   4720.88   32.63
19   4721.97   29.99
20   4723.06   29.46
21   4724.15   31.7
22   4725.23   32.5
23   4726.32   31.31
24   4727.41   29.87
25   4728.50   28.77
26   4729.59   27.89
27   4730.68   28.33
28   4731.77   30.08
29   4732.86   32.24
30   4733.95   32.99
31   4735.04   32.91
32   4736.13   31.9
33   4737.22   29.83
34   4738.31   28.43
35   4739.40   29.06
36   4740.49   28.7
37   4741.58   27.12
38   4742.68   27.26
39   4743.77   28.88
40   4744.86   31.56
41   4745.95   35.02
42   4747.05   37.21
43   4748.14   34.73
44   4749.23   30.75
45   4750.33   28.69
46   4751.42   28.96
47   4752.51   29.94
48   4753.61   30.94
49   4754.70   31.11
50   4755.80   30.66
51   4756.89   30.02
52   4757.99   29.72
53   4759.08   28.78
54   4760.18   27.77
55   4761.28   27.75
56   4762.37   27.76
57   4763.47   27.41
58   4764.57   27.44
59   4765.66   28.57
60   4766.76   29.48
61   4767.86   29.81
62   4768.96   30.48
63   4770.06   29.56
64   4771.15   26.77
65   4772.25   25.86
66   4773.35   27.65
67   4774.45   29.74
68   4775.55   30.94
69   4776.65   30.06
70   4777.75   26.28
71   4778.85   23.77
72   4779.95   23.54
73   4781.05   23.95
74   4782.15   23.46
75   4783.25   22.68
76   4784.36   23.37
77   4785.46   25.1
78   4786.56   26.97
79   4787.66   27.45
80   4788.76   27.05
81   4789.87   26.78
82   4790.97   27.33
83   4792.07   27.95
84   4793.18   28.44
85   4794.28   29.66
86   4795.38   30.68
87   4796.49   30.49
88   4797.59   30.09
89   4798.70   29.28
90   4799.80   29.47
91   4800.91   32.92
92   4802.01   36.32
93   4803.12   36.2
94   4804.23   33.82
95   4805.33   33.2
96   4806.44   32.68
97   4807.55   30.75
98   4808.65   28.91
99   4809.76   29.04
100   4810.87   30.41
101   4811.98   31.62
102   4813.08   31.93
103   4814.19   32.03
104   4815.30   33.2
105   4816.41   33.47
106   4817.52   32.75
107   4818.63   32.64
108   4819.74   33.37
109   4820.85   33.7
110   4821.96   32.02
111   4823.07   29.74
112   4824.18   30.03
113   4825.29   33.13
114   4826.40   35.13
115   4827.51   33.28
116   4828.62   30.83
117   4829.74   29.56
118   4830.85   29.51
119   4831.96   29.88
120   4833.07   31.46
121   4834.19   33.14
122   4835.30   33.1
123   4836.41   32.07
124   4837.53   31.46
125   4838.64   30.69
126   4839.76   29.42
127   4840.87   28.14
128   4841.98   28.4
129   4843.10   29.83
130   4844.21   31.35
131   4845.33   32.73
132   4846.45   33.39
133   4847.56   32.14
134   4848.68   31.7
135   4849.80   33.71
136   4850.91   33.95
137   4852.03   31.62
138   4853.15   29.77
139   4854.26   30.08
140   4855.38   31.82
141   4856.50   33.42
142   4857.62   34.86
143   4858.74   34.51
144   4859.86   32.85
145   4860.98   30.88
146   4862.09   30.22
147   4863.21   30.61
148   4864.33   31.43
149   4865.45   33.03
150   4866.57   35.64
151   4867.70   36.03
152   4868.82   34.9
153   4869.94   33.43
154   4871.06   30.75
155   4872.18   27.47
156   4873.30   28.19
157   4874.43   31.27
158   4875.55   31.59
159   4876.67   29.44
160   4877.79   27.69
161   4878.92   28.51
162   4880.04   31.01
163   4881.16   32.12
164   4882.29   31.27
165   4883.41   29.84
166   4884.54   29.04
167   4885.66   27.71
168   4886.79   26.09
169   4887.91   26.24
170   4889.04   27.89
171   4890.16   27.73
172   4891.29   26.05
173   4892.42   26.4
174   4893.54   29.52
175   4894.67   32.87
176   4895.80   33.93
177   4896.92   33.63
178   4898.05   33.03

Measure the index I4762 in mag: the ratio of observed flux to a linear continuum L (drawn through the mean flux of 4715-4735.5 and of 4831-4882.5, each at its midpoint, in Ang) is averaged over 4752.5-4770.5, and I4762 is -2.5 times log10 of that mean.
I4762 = 0.08 mag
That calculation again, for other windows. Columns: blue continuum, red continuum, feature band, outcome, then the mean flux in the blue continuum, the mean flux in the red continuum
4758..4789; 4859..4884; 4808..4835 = -0.090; 27.2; 31.3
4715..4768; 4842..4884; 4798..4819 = -0.034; 30.5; 31.7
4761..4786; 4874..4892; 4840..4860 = -0.126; 27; 28.9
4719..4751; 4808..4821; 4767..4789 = 0.173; 30.8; 31.9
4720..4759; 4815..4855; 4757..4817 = 0.077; 30.6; 31.7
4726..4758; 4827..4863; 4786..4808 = 0.024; 30.5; 31.5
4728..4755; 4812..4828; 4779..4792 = 0.244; 30.5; 32.6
